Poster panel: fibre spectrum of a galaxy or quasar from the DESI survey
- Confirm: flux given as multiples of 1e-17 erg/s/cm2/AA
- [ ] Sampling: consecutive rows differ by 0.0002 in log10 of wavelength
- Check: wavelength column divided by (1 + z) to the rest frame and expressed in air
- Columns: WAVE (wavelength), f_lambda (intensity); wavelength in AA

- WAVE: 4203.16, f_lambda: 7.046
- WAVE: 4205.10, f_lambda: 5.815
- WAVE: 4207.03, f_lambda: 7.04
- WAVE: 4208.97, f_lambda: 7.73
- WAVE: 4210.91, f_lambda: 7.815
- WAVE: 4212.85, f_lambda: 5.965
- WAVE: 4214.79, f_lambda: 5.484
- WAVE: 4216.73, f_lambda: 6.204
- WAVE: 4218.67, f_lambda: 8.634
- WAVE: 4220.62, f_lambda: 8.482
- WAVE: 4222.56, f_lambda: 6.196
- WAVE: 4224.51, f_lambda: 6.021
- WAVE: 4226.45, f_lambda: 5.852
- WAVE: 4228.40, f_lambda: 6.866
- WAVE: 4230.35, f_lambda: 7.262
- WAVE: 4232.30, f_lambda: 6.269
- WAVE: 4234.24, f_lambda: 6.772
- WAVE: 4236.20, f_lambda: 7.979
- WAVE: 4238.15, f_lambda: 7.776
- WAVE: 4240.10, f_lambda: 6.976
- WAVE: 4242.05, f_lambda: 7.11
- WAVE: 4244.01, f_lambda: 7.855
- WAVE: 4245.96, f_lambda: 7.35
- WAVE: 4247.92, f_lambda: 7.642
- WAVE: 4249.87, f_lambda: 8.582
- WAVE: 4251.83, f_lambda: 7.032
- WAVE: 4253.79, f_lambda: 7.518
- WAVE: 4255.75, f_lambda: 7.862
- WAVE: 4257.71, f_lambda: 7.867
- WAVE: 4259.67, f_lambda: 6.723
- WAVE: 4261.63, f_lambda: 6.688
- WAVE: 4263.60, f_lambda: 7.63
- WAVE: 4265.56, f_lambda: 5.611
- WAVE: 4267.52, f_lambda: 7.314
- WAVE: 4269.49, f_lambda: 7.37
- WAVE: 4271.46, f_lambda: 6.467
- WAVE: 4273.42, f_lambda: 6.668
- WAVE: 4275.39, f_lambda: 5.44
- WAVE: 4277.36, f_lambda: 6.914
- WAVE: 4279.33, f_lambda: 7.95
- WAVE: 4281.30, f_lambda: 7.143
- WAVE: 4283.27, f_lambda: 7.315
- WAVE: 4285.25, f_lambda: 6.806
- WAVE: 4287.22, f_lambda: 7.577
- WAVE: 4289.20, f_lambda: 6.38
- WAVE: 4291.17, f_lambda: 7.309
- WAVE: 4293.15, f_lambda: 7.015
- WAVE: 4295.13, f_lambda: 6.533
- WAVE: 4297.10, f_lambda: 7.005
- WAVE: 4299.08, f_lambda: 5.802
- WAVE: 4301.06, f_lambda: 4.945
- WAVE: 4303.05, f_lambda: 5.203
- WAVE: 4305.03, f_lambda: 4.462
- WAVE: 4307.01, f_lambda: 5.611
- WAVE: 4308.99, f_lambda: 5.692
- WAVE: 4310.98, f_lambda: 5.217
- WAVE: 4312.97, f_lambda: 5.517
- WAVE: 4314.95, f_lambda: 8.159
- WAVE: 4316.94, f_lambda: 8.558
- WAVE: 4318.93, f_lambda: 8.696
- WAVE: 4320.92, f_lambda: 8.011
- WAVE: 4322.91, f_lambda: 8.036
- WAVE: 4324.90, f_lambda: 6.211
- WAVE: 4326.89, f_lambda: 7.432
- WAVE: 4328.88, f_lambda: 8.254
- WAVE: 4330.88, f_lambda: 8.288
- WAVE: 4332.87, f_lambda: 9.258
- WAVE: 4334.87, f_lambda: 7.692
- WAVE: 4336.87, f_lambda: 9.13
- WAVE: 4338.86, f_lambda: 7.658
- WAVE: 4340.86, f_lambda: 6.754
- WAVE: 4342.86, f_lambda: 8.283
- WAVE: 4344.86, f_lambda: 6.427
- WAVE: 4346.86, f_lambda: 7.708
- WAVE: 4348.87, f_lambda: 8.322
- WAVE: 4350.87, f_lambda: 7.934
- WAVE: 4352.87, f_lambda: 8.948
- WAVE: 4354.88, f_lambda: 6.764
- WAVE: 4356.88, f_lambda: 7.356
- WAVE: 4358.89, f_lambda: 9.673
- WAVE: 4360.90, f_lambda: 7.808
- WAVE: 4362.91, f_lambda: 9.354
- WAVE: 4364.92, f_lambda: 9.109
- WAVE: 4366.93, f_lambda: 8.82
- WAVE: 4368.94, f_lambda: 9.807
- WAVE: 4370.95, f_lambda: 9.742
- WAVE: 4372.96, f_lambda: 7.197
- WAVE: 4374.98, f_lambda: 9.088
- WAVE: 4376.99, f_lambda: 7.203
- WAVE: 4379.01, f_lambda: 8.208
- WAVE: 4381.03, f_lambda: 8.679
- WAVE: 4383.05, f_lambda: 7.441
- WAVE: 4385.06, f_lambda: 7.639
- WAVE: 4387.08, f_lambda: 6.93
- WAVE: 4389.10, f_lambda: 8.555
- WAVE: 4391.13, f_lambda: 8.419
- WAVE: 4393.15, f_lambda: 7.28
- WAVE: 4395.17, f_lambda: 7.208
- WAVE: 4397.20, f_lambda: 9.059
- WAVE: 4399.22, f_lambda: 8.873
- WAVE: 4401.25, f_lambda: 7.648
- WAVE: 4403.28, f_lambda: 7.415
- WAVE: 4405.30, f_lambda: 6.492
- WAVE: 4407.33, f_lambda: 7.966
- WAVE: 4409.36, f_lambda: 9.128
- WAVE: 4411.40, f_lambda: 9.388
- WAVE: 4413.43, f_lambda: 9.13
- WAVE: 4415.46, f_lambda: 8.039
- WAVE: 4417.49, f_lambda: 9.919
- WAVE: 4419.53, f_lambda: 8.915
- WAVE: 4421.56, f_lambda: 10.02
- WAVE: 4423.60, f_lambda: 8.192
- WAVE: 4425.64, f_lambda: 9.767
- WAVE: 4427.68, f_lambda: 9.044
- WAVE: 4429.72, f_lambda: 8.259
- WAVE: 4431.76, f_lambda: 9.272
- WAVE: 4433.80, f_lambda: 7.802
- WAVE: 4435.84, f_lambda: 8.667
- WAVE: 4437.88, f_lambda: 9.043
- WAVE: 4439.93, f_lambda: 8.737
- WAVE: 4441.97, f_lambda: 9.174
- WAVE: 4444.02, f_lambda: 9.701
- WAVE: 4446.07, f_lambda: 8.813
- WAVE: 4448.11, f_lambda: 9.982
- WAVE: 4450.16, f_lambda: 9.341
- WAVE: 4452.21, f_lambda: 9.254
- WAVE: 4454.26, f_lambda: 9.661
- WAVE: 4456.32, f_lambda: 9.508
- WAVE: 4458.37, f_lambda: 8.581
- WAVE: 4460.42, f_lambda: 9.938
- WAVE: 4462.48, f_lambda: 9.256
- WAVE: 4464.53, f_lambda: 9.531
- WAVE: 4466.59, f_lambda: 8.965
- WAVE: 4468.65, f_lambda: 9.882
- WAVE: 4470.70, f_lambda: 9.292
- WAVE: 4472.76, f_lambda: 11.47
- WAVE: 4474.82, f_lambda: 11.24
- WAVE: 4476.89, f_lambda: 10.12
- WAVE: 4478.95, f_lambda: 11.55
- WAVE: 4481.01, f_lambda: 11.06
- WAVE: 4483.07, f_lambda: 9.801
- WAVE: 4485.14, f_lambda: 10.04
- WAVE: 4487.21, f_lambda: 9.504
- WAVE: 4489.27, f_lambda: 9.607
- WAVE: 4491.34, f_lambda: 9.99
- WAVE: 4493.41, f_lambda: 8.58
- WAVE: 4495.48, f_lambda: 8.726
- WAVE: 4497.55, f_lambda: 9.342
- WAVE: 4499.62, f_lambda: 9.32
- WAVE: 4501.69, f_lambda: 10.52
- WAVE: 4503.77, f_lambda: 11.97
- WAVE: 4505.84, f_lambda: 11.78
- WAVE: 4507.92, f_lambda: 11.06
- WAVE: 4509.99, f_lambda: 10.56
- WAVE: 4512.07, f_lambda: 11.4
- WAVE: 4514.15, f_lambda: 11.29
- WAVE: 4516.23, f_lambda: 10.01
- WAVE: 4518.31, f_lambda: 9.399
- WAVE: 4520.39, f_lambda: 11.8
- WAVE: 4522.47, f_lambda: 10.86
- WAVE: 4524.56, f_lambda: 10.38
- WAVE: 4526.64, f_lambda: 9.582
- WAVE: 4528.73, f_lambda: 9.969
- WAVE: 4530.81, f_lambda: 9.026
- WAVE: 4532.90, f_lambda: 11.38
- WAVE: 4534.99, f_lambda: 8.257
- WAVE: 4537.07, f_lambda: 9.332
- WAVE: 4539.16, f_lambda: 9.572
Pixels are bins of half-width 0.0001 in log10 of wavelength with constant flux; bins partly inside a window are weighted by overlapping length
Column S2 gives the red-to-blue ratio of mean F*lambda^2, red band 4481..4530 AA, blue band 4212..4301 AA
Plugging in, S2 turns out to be 1.64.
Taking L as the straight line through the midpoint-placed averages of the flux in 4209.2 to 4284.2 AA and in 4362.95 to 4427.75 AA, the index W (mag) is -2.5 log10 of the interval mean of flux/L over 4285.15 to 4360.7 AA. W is 0.08 mag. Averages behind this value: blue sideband 7.08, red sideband 8.45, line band 7.24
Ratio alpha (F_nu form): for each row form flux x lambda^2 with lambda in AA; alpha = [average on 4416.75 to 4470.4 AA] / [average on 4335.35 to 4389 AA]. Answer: 1.17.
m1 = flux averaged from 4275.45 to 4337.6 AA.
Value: 7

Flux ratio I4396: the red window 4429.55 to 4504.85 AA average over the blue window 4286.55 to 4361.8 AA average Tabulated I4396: 1.33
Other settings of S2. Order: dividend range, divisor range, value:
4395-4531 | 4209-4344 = 1.47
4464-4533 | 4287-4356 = 1.55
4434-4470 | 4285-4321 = 1.52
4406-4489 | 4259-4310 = 1.56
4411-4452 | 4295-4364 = 1.29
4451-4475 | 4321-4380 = 1.25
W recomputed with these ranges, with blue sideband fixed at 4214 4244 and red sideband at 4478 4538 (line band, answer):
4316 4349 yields 0.03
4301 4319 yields 0.28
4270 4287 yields 0.10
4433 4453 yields 0.05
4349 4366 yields 0.01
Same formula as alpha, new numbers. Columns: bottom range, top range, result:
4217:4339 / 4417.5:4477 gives 1.43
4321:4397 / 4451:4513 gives 1.31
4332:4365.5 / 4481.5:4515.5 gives 1.35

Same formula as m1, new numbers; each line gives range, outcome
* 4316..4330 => 7.89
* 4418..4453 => 9.07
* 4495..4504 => 9.87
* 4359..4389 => 8.4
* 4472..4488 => 10.6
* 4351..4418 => 8.3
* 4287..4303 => 6.44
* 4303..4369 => 7.66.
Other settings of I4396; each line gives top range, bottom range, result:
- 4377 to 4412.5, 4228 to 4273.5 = 1.11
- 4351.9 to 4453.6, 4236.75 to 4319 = 1.25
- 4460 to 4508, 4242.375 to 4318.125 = 1.48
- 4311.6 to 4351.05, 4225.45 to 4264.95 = 1.07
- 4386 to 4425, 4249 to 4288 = 1.17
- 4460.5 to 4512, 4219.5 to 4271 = 1.42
